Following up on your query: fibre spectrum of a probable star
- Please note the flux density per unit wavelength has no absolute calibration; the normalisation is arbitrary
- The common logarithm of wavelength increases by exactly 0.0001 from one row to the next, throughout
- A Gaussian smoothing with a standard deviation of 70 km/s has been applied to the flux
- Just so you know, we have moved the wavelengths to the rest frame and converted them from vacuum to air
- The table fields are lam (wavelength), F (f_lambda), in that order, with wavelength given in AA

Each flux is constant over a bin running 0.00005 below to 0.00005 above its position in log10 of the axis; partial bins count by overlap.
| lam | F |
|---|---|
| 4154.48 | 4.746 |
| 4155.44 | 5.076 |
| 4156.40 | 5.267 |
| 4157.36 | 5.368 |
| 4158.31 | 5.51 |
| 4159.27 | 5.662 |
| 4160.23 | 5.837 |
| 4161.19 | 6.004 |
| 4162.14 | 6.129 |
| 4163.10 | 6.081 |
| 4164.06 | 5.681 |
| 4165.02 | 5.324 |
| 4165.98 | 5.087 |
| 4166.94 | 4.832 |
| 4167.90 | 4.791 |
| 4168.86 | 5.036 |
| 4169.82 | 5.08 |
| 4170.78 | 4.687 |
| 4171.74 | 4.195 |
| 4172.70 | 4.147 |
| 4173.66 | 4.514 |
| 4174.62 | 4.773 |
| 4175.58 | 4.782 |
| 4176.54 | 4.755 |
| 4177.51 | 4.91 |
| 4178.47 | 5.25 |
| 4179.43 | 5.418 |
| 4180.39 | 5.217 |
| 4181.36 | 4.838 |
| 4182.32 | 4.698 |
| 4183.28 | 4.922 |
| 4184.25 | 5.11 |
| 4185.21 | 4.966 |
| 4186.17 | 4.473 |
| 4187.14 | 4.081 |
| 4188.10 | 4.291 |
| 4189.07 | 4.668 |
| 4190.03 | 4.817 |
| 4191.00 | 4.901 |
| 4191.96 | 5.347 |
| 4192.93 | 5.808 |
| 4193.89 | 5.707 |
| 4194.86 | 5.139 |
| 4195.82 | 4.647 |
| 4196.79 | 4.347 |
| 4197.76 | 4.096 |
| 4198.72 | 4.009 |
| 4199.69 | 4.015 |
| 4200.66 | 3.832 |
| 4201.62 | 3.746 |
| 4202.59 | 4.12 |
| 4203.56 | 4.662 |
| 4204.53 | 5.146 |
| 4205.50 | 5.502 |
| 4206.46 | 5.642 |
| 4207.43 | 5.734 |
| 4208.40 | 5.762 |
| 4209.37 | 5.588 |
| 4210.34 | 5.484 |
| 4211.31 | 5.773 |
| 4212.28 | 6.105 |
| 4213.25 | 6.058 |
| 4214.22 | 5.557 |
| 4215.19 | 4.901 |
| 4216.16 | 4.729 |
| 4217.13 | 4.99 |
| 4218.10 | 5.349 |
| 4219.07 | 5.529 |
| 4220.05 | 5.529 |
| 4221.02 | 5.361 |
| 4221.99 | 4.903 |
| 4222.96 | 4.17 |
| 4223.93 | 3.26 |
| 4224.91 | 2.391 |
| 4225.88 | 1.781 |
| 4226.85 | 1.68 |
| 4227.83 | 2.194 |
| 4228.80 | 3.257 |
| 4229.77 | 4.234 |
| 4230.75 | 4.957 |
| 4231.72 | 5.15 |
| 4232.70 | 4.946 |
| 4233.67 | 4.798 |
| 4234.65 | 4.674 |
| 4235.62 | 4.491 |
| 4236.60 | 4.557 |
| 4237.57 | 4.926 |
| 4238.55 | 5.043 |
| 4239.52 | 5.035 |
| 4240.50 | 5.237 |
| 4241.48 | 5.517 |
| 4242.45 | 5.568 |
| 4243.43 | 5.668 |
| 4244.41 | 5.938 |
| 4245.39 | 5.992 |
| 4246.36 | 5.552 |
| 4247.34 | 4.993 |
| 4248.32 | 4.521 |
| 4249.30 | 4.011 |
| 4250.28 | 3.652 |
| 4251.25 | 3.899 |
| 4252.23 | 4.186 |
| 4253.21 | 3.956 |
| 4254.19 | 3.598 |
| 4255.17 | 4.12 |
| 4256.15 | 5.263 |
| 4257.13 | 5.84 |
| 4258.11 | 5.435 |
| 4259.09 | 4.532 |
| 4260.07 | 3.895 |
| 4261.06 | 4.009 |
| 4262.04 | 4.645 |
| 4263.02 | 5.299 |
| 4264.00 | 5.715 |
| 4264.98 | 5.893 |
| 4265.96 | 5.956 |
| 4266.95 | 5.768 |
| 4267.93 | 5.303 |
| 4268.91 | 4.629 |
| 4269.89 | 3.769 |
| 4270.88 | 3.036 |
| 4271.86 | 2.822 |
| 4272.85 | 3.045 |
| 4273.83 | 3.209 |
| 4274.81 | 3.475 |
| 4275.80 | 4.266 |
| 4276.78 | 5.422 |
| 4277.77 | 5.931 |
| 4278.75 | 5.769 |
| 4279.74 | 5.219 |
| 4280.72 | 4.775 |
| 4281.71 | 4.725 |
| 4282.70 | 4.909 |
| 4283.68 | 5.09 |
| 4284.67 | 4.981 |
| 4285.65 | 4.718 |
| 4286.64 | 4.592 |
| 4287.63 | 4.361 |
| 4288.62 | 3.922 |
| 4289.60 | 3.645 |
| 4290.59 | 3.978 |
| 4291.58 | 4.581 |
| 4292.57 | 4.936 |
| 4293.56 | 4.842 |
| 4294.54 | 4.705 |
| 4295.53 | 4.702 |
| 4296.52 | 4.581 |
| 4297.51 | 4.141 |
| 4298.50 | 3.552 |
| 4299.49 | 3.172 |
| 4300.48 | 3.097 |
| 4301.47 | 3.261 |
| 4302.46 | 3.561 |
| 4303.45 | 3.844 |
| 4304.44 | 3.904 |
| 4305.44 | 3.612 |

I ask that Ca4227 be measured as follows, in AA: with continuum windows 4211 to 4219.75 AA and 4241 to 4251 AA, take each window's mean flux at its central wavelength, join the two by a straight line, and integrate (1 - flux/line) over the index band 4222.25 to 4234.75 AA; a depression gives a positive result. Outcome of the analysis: 3.9 AA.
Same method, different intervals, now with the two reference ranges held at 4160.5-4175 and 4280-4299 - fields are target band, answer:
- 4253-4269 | -1.0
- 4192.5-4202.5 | 0.9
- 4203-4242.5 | 0.6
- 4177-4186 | 0.0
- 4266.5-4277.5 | 1.2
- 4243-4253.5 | -0.1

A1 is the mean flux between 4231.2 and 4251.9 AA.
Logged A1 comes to 4.96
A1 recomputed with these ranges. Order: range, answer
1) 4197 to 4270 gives 4.75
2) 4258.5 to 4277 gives 4.45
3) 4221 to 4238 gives 3.95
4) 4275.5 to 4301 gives 4.56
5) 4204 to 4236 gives 4.72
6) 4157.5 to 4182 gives 5.14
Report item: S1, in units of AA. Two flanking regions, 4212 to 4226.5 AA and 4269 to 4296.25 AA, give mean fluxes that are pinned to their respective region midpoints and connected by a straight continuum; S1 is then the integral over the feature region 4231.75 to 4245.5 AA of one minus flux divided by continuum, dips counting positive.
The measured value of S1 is -1.7 AA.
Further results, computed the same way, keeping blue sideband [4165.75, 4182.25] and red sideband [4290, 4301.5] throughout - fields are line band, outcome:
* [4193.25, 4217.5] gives -1.88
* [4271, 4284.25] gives -0.68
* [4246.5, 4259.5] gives -0.28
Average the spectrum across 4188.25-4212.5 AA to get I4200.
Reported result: 4.96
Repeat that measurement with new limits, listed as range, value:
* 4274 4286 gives 4.9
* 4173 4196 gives 4.92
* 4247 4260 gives 4.44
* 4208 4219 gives 5.48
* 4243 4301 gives 4.58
